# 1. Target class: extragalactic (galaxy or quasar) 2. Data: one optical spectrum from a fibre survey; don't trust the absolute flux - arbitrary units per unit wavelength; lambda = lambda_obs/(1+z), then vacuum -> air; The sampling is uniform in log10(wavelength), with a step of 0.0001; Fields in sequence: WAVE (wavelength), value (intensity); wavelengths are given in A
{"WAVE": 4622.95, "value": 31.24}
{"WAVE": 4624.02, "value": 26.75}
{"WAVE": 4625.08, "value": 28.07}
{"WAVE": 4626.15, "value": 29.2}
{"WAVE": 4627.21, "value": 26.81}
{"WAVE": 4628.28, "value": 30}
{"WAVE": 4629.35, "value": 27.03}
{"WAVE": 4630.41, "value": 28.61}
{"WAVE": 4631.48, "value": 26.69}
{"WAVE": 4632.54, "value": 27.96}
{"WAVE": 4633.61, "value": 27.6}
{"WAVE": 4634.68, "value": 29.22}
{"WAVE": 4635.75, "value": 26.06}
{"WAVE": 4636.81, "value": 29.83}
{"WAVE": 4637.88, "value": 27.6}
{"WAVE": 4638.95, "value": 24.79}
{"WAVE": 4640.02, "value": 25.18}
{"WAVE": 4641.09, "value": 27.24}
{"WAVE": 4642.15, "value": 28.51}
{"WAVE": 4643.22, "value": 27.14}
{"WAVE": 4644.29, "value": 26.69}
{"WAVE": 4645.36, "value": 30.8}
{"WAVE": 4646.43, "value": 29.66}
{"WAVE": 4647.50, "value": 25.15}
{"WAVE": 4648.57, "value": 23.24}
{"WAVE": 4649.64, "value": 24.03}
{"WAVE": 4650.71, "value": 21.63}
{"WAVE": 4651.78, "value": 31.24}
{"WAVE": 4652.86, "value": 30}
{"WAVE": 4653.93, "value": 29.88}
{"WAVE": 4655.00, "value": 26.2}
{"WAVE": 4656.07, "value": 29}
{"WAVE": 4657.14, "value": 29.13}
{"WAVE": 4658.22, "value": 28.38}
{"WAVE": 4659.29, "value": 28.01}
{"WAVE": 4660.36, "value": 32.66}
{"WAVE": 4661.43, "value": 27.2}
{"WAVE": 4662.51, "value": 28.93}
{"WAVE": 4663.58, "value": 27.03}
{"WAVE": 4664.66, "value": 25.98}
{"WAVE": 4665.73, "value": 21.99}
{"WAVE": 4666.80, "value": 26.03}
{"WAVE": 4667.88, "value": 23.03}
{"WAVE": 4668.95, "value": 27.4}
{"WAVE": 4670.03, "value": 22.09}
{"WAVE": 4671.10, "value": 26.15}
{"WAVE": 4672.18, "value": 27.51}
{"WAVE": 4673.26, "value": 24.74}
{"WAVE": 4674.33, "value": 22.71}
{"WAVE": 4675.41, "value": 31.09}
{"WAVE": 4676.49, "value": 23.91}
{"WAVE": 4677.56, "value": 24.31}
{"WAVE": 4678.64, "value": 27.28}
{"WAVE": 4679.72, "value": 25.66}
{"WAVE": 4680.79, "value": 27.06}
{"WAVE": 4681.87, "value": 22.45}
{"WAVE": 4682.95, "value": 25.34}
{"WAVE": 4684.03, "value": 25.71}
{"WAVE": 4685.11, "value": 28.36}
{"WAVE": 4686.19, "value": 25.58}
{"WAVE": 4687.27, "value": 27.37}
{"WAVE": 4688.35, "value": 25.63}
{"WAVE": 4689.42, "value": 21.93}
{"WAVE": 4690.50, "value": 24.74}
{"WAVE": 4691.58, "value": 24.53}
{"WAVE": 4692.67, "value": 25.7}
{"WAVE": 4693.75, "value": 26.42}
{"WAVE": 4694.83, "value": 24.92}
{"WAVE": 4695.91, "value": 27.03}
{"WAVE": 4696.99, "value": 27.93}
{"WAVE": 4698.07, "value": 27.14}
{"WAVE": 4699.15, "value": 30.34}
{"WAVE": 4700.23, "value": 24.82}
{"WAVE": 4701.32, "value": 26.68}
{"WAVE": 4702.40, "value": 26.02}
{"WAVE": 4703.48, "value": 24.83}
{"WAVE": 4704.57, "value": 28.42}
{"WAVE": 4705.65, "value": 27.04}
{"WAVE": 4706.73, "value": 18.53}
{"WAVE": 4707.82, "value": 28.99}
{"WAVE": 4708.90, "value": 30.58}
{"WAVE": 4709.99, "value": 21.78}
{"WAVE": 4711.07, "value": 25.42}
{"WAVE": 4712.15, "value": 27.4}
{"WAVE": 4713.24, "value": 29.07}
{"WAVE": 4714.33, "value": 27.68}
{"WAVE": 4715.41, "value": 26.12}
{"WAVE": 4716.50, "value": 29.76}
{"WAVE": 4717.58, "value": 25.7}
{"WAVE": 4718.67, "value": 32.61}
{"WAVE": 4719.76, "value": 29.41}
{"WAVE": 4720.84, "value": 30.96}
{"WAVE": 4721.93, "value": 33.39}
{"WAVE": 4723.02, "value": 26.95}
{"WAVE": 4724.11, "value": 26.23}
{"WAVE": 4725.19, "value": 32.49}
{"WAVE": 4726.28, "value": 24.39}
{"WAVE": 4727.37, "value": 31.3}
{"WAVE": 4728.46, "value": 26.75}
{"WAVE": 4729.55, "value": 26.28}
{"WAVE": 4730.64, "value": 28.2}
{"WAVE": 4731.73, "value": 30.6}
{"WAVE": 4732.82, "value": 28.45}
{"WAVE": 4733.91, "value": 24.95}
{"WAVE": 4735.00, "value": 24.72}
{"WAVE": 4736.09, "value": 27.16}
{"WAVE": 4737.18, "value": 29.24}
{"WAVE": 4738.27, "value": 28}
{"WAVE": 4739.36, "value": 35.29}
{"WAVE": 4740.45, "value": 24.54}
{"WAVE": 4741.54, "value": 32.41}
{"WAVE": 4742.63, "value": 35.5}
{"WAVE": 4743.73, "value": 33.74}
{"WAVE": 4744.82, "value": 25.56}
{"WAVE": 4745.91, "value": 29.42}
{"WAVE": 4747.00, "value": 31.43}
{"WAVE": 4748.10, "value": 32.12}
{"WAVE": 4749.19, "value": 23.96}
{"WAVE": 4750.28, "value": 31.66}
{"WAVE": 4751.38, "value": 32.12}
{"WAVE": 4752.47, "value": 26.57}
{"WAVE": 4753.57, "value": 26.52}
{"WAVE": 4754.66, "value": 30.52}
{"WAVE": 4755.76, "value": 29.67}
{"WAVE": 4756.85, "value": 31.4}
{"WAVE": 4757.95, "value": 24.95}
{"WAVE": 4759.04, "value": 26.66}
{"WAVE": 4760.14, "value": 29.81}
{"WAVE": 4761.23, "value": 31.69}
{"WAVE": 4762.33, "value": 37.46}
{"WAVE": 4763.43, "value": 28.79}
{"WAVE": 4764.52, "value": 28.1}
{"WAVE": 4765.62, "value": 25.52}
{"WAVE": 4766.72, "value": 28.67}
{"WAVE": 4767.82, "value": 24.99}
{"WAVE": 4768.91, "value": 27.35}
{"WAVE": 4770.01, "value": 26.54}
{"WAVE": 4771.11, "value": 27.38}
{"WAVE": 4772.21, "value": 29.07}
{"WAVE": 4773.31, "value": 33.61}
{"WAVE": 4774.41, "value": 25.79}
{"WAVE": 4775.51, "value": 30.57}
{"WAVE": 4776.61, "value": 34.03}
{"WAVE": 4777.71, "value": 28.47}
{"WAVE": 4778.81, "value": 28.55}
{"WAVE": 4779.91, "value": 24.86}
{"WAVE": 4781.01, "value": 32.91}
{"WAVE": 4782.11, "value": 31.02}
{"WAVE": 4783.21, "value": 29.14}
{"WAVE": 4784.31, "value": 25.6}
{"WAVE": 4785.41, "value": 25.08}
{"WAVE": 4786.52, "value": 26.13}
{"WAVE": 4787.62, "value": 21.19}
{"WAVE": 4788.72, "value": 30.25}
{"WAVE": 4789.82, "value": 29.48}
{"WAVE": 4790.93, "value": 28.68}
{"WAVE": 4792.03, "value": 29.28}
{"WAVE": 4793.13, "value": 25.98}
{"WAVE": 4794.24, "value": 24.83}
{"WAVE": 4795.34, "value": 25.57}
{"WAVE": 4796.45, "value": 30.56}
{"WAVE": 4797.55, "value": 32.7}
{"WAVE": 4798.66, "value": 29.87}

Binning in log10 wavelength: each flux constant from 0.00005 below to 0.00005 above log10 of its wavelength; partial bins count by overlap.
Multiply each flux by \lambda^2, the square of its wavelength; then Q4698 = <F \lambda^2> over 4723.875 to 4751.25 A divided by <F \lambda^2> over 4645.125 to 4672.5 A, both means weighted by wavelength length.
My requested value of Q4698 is 1.1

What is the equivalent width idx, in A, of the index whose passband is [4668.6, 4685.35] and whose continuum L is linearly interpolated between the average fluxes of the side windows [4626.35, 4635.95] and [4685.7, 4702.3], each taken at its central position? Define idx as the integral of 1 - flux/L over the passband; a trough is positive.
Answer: 0.6 A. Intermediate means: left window 27.9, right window 26.1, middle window 25.7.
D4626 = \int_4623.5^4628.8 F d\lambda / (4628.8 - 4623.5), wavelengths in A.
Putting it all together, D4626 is 28.2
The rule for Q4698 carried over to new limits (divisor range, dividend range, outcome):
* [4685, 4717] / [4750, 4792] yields 1.12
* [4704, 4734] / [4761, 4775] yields 1.05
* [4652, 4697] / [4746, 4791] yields 1.13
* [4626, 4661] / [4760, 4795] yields 1.09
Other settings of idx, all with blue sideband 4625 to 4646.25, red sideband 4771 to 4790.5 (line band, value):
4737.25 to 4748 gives -0.9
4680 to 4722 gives 2.2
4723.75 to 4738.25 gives 0.3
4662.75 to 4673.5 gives 1.0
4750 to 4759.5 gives -0.1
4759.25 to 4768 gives -0.3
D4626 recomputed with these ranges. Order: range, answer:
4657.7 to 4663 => 29.1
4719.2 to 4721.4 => 30.2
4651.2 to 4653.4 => 30.3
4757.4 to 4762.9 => 30.1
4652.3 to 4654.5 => 29.8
